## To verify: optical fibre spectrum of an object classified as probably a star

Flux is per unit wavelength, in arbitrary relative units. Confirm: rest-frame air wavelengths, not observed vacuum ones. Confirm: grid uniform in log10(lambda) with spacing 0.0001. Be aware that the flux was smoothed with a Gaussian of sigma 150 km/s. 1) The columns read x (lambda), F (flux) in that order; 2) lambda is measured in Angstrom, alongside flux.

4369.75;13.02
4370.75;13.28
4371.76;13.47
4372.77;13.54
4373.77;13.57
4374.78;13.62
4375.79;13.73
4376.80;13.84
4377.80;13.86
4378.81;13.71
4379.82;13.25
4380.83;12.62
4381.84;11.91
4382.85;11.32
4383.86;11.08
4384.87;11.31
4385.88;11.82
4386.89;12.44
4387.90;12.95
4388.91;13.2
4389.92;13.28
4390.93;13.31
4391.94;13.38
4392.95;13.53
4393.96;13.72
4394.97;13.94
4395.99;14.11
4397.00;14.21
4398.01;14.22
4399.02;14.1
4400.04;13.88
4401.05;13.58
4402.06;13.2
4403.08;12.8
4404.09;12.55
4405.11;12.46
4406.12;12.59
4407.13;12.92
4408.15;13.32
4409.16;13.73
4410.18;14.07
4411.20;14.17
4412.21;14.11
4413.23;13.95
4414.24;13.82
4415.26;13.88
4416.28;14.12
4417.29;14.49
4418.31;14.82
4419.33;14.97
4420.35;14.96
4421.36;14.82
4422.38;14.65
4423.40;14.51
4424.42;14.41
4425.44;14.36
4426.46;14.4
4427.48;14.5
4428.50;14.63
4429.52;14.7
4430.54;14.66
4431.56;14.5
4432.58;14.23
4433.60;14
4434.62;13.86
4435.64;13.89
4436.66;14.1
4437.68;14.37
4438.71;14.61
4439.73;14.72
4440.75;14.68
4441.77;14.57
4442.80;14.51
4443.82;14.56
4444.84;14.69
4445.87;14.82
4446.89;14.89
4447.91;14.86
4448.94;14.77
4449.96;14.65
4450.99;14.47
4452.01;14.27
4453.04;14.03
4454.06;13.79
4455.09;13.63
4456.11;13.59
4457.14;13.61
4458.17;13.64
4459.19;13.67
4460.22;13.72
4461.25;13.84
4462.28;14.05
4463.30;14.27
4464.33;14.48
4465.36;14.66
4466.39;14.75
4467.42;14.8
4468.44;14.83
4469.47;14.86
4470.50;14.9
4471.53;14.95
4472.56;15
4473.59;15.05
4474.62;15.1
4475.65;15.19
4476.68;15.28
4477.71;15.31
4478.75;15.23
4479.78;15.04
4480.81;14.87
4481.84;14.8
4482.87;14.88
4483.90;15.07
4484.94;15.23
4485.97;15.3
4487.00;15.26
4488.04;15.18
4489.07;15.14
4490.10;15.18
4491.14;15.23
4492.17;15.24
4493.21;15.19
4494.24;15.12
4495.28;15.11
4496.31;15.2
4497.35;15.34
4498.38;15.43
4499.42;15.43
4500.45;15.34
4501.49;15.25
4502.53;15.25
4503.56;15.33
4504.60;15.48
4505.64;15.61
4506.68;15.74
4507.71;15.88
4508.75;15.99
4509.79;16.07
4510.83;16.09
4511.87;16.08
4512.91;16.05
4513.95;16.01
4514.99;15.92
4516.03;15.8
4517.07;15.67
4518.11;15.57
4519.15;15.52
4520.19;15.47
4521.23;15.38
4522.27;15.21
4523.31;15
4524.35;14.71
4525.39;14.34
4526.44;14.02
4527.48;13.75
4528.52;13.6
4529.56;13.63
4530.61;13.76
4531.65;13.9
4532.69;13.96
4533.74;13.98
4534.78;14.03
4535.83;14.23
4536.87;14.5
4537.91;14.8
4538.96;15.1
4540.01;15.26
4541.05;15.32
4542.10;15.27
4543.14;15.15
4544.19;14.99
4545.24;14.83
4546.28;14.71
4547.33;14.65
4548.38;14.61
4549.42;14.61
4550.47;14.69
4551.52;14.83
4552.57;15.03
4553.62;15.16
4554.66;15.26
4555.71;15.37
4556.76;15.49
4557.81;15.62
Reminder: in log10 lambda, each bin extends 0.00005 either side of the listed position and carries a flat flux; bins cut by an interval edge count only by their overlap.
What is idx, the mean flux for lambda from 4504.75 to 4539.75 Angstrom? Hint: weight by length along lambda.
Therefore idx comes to 15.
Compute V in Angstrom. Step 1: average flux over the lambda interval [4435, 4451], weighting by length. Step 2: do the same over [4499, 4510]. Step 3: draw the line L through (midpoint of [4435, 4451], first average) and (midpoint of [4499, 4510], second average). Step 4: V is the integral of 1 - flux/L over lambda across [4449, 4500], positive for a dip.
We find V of 1.1 Angstrom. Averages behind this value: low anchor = 14.6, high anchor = 15.6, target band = 14.8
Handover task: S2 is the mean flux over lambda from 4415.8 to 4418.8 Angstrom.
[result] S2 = 14.5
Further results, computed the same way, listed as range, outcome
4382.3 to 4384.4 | 11.2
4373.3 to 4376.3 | 13.6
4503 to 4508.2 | 15.6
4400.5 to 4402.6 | 13.4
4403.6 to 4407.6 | 12.6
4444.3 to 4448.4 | 14.8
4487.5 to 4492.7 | 15.2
